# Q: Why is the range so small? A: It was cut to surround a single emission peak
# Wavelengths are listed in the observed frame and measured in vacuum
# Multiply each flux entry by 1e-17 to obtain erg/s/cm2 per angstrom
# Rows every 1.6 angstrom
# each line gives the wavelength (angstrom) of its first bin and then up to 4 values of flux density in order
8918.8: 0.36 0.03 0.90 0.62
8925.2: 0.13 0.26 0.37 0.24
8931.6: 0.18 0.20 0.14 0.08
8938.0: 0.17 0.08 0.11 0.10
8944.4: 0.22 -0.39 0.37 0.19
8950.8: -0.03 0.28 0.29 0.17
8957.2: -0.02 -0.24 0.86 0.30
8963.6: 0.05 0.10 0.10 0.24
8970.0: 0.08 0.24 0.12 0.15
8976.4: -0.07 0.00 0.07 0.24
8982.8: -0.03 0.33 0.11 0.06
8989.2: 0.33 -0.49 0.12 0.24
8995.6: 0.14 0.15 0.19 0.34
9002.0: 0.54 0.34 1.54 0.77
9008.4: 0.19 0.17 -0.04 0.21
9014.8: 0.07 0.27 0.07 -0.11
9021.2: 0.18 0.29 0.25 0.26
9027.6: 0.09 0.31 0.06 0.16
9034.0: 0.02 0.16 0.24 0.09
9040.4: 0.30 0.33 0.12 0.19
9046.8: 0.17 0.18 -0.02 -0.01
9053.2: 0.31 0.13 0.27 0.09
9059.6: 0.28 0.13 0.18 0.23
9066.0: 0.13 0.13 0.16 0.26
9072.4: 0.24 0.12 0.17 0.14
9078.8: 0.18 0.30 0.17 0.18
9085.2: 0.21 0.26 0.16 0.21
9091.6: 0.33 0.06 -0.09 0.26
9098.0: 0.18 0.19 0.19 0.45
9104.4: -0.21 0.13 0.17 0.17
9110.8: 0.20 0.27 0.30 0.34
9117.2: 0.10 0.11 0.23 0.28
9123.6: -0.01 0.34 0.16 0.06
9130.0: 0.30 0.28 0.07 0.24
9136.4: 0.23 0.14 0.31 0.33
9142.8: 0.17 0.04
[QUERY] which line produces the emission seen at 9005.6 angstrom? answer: Hbeta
